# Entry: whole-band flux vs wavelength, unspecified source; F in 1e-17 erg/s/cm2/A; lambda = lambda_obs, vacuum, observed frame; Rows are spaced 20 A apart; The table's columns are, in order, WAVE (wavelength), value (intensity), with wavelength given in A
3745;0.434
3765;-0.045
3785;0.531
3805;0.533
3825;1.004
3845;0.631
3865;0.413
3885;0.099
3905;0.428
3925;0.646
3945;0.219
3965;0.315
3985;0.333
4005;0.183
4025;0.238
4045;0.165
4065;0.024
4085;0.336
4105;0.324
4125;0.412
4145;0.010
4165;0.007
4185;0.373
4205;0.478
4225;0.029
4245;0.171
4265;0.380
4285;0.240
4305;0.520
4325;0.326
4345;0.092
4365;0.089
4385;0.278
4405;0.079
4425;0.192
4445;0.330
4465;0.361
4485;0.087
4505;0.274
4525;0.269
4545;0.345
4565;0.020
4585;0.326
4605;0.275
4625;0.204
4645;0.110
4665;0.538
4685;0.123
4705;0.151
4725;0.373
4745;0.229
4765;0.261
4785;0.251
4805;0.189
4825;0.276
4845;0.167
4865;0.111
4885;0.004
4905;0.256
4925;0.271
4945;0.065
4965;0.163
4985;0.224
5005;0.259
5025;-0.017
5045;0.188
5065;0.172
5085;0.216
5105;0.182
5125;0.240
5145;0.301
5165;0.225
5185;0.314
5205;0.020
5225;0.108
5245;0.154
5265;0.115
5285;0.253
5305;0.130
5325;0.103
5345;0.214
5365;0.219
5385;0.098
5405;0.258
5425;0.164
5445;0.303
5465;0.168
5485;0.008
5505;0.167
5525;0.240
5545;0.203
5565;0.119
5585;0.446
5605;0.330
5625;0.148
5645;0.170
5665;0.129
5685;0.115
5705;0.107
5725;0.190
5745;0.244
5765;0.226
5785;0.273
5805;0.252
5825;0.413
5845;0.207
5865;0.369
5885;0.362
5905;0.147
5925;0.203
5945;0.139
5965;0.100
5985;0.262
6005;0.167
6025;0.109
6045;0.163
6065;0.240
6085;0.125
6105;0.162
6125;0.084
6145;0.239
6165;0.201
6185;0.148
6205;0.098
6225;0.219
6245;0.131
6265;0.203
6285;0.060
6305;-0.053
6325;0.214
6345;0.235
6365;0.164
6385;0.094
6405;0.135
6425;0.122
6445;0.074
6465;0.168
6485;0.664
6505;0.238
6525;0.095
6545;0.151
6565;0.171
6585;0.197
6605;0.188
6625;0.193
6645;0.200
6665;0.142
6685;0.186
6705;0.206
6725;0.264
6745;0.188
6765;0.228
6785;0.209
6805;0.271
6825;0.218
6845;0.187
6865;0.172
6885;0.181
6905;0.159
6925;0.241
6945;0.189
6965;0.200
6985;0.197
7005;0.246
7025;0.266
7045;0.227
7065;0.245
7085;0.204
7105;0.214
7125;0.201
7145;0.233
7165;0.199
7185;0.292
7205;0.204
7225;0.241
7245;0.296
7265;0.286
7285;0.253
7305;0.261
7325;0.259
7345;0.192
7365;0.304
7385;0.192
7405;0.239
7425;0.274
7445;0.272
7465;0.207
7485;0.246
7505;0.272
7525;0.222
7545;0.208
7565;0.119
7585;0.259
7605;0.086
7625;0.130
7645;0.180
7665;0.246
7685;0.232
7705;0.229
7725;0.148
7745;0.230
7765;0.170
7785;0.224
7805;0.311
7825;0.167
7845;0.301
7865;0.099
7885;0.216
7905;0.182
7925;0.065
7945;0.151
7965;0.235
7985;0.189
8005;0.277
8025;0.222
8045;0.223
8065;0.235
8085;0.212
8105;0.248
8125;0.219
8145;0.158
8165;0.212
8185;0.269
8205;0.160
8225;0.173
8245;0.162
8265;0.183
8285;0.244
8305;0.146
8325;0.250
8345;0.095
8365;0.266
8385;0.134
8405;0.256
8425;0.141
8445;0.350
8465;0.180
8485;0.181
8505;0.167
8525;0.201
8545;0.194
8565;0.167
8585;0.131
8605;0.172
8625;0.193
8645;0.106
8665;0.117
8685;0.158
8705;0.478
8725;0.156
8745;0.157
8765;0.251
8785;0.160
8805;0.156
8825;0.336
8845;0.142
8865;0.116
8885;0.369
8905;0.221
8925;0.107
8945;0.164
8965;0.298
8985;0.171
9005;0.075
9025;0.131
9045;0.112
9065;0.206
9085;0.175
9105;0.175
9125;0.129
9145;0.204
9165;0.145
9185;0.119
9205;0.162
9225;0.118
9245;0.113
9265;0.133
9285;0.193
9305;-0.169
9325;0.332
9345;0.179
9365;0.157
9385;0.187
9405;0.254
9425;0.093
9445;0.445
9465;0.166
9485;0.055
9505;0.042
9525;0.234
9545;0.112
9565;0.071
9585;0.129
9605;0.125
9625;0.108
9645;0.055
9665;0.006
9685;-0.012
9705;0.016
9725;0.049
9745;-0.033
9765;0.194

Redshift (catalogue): 0.738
